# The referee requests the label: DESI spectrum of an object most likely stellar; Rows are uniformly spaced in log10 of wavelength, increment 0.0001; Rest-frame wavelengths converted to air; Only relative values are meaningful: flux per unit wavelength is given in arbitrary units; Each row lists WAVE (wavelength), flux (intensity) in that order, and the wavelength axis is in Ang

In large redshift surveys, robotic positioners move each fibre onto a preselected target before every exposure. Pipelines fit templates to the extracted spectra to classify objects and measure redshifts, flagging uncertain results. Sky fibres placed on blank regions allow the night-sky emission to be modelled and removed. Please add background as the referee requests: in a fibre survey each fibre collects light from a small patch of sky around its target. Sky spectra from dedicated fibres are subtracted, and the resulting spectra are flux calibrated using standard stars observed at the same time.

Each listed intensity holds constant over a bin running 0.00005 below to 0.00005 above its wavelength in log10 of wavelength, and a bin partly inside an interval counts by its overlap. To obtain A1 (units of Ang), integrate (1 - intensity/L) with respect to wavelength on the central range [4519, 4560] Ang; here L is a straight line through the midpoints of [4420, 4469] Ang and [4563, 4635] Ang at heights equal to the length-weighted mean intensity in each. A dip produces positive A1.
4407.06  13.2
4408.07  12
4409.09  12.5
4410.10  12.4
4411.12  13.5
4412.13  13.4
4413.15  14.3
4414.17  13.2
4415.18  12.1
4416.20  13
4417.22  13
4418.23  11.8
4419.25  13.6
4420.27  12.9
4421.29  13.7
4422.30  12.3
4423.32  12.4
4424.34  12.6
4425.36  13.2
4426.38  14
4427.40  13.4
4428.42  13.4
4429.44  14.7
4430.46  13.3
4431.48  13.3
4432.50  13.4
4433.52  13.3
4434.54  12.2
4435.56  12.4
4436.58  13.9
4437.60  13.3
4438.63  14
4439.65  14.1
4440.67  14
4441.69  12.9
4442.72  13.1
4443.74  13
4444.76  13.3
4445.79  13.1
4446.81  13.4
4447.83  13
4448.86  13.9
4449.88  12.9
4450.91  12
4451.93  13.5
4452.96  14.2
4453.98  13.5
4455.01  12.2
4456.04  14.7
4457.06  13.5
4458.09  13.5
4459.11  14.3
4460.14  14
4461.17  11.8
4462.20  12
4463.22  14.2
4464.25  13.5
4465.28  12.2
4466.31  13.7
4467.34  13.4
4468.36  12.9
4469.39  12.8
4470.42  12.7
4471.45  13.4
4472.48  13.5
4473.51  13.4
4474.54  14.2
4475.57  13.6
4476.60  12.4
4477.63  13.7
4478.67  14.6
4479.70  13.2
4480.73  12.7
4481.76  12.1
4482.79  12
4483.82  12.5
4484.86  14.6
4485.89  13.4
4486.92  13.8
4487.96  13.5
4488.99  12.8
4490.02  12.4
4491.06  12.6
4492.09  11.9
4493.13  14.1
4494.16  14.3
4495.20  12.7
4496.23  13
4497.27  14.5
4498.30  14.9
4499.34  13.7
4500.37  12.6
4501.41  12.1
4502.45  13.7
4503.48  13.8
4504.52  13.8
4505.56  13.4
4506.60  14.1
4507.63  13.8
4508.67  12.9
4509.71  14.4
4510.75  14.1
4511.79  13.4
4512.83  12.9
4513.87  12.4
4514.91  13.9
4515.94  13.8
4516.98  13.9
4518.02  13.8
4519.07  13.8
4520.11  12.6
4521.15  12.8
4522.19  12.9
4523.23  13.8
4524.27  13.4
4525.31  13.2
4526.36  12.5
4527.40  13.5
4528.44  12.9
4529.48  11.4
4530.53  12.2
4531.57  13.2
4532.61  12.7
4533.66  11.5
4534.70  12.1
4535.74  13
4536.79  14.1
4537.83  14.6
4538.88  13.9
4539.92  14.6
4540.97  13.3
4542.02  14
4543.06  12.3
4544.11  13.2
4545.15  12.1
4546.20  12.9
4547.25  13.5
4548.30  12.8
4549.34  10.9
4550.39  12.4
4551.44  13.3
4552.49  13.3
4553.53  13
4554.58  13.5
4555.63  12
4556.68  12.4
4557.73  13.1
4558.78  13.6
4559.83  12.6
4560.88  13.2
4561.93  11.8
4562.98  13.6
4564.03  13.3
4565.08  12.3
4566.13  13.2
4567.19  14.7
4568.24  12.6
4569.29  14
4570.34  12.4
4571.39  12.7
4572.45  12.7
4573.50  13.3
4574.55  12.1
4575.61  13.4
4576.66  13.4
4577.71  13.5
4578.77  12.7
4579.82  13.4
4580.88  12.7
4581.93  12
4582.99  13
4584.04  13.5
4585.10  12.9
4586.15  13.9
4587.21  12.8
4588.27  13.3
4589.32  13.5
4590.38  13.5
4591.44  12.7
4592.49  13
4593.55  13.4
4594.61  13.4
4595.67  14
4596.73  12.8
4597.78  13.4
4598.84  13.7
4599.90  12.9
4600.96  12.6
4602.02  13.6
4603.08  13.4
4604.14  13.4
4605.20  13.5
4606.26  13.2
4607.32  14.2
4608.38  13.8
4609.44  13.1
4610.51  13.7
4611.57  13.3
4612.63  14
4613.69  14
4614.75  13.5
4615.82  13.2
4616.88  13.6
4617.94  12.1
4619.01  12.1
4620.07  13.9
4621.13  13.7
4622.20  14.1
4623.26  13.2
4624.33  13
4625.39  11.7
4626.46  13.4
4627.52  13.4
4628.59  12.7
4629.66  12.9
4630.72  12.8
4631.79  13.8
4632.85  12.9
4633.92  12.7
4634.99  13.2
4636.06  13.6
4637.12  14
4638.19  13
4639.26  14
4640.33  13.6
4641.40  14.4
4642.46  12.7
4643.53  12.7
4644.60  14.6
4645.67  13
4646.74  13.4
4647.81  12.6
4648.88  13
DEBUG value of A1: 0.8 Ang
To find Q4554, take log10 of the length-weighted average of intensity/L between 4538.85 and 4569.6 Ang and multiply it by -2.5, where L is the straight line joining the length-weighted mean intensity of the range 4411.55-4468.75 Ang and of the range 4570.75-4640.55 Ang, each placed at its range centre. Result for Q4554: 0.02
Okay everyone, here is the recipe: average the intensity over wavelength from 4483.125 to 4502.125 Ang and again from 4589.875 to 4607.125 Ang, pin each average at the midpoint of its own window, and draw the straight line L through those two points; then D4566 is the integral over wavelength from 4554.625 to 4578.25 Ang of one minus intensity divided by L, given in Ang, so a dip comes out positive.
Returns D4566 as 0.52 Ang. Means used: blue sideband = 13.3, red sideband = 13.3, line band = 13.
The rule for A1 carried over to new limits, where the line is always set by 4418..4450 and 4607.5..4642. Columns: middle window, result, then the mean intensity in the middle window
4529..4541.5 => 0.2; 13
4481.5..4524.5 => -0.2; 13.4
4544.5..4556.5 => 0.5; 12.7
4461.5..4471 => 0.2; 13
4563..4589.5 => 0.4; 13.1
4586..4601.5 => 0.1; 13.2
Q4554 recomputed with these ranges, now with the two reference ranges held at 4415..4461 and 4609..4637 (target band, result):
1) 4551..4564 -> 0.02 mag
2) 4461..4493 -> 0.01 mag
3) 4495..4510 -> -0.03 mag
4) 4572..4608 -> 0.00 mag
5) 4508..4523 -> -0.01 mag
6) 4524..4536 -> 0.05 mag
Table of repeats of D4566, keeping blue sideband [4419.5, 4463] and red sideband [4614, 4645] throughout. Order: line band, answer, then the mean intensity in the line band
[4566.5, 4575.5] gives 0.1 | 13.1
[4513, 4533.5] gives 0.3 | 13.1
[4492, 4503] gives -0.2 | 13.5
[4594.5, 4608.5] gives -0.2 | 13.4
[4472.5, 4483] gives 0.0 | 13.2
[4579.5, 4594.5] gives 0.2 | 13.1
